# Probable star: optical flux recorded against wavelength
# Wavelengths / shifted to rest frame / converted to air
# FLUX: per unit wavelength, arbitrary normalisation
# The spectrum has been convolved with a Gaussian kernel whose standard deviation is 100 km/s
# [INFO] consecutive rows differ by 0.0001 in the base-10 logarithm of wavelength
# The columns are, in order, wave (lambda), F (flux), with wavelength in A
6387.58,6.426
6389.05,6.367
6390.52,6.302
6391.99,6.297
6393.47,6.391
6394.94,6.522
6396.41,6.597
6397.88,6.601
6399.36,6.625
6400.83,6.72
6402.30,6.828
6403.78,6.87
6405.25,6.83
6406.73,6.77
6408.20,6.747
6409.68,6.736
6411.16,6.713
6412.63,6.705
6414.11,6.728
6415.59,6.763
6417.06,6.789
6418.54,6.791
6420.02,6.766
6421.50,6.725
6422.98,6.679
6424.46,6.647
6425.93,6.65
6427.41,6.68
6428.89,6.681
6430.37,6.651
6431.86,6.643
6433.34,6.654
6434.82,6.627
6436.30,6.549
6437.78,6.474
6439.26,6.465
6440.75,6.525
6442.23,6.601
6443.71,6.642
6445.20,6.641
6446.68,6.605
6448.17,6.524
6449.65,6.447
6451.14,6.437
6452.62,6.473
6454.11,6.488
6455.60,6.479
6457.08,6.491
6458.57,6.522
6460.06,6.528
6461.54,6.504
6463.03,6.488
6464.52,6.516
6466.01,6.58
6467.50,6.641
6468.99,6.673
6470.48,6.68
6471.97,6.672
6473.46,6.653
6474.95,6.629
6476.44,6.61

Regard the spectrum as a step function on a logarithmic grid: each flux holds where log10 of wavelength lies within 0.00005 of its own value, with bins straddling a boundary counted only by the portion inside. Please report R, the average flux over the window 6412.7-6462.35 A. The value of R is 6.6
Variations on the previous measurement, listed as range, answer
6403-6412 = 6.78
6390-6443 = 6.65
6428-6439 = 6.61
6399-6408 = 6.78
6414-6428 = 6.72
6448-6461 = 6.49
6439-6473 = 6.55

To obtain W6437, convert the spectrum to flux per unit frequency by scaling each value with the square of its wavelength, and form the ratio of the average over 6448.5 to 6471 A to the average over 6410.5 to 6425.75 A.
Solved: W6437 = 0.98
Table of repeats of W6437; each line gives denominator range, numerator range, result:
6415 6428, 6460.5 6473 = 0.99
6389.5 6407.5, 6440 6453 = 1.00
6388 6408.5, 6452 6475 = 1.01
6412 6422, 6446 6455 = 0.97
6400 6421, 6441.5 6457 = 0.98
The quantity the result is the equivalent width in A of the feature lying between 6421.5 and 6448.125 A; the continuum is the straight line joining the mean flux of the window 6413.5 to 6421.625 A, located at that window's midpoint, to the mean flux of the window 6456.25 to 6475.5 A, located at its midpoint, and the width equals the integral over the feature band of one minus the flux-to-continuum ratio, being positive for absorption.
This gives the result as 0.34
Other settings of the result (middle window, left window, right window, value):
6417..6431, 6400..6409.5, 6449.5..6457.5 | -0.1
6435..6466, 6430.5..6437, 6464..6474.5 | 0.5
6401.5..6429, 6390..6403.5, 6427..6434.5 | -0.6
